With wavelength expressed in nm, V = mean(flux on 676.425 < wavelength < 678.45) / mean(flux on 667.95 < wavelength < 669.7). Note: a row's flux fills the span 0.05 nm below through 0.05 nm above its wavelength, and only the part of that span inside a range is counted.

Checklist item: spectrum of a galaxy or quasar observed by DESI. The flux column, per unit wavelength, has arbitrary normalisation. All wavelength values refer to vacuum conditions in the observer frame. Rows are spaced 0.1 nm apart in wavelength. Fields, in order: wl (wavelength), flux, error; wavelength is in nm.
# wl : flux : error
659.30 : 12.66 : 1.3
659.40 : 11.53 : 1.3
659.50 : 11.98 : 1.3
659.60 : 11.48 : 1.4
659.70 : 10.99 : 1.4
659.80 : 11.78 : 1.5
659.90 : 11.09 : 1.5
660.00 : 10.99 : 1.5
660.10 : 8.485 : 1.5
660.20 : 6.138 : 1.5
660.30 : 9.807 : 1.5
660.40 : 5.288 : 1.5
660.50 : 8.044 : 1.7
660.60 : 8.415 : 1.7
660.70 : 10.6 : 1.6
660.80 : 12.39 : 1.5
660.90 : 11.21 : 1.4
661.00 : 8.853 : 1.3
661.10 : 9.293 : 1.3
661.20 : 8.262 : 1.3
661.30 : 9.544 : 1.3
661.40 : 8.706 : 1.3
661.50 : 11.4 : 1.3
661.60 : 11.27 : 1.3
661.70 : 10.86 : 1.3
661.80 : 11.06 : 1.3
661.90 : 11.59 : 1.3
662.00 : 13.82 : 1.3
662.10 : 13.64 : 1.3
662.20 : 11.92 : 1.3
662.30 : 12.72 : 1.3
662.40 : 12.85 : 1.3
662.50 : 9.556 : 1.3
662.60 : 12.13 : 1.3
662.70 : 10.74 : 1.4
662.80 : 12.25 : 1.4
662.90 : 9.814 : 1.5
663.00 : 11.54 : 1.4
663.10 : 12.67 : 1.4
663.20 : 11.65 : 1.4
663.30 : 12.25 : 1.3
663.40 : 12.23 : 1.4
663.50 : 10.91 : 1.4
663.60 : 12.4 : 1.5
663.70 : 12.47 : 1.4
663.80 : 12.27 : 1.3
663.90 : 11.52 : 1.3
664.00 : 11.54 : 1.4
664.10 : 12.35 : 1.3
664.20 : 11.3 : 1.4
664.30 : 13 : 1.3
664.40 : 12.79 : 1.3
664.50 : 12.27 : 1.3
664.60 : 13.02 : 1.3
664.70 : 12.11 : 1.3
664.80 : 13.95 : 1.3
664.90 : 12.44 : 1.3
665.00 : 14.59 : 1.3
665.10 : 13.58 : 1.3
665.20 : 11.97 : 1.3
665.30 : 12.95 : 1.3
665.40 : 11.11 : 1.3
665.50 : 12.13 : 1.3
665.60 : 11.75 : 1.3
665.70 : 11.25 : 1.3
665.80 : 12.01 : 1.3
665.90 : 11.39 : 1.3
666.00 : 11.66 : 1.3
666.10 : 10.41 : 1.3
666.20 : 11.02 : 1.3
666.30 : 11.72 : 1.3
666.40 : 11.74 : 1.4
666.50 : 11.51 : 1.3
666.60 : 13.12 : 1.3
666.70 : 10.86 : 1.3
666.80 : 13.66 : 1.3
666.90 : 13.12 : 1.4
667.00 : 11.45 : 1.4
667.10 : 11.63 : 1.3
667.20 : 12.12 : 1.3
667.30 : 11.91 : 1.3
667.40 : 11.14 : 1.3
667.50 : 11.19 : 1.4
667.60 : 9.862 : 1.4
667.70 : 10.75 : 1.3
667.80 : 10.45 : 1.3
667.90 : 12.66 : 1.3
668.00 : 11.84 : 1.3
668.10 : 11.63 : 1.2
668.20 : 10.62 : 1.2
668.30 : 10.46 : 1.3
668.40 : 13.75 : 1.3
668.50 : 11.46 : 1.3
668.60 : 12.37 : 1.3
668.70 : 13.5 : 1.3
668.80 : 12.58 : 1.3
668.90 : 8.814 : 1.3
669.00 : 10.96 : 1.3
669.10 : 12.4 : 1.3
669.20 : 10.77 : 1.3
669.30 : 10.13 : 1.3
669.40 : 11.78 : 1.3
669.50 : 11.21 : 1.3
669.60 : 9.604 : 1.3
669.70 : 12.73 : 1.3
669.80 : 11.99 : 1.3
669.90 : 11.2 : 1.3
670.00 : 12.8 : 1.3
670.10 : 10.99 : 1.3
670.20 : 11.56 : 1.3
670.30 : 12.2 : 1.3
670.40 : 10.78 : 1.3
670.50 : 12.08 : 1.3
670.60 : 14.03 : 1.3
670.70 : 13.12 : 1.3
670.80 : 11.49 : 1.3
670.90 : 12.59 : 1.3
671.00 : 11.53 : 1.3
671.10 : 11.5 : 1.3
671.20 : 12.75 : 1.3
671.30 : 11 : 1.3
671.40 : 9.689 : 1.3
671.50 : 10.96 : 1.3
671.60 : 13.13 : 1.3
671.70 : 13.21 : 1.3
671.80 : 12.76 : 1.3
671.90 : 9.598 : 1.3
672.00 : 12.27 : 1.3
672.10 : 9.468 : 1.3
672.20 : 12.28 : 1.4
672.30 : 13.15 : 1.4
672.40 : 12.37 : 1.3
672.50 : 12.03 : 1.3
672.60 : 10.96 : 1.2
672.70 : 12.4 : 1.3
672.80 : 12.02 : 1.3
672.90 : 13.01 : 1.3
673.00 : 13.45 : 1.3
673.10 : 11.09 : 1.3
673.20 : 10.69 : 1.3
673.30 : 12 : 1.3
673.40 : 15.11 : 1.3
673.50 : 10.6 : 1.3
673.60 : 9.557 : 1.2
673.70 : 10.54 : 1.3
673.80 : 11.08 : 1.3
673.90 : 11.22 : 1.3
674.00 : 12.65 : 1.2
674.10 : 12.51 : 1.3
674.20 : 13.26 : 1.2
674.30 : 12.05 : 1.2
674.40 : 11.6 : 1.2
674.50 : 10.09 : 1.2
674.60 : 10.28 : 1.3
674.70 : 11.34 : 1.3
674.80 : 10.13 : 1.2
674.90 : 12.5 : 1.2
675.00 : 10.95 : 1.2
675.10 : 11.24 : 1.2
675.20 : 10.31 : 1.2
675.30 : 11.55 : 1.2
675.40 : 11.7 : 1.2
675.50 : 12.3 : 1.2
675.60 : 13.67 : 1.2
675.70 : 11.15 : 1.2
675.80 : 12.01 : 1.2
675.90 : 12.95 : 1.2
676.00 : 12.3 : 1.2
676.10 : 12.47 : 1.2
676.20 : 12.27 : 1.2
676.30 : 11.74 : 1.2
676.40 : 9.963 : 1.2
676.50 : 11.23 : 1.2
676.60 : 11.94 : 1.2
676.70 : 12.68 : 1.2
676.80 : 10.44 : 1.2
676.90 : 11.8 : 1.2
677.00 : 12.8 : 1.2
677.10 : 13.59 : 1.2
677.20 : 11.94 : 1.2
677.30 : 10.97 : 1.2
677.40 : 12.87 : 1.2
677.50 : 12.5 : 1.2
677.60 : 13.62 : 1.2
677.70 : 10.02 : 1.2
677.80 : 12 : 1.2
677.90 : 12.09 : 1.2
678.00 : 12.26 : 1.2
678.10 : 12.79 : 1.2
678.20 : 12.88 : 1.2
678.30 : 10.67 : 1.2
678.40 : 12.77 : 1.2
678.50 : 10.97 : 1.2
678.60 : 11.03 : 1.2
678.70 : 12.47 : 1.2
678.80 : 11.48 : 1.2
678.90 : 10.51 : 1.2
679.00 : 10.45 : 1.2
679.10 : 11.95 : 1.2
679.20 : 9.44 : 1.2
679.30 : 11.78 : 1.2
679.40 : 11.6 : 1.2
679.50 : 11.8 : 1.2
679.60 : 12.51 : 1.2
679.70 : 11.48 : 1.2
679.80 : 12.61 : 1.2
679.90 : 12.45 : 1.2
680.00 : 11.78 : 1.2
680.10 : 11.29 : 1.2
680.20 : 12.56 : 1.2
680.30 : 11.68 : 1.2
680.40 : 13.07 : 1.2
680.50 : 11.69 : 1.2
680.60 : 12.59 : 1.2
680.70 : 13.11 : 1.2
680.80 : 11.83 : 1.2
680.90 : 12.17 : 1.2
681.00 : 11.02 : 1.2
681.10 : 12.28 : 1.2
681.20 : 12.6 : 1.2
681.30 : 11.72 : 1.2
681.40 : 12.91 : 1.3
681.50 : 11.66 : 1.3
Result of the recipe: 1.05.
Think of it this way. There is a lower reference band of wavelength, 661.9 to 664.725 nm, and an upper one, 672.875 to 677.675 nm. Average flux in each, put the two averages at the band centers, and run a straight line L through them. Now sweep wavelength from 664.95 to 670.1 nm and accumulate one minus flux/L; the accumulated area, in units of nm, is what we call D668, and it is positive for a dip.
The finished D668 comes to 0.11 nm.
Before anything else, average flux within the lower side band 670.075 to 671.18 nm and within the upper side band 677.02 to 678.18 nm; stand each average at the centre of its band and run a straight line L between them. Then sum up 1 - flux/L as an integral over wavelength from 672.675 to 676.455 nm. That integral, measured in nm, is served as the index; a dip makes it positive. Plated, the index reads 0.14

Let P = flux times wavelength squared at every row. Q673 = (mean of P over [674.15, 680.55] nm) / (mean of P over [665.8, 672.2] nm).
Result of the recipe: 1.0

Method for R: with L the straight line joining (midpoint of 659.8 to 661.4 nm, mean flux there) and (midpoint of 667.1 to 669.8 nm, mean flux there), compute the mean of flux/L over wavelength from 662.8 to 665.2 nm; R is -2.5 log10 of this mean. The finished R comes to -0.20 mag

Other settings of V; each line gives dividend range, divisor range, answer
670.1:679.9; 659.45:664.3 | 1.08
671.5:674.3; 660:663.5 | 1.12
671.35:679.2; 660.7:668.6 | 1.00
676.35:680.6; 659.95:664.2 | 1.09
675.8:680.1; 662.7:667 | 0.98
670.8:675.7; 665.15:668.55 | 1.00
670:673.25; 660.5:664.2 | 1.06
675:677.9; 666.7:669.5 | 1.03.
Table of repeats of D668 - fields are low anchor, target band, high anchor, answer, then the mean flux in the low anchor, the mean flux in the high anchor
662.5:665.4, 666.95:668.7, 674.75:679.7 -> 0.07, 12.2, 11.8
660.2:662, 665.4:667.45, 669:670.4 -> -0.18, 9.81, 11.4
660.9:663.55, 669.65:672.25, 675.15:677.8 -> -0.04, 11.2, 12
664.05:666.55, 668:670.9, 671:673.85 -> 0.05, 12.2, 11.7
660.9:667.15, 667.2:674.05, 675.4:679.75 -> 0.08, 11.8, 11.9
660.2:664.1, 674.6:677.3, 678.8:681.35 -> -0.03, 10.9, 11.8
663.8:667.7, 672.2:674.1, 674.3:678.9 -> -0.01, 12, 11.8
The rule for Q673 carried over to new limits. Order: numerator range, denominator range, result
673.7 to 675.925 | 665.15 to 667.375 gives 1.01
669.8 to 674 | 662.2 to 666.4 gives 1.01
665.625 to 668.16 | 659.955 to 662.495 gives 1.15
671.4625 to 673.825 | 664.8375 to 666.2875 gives 1.01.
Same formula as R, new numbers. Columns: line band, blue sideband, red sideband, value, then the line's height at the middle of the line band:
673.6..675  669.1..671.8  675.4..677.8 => 0.05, 11.9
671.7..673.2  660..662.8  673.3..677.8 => -0.04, 11.5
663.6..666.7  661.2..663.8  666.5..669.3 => -0.05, 11.6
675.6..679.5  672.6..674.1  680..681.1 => 0.01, 12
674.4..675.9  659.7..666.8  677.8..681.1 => 0.03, 11.7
